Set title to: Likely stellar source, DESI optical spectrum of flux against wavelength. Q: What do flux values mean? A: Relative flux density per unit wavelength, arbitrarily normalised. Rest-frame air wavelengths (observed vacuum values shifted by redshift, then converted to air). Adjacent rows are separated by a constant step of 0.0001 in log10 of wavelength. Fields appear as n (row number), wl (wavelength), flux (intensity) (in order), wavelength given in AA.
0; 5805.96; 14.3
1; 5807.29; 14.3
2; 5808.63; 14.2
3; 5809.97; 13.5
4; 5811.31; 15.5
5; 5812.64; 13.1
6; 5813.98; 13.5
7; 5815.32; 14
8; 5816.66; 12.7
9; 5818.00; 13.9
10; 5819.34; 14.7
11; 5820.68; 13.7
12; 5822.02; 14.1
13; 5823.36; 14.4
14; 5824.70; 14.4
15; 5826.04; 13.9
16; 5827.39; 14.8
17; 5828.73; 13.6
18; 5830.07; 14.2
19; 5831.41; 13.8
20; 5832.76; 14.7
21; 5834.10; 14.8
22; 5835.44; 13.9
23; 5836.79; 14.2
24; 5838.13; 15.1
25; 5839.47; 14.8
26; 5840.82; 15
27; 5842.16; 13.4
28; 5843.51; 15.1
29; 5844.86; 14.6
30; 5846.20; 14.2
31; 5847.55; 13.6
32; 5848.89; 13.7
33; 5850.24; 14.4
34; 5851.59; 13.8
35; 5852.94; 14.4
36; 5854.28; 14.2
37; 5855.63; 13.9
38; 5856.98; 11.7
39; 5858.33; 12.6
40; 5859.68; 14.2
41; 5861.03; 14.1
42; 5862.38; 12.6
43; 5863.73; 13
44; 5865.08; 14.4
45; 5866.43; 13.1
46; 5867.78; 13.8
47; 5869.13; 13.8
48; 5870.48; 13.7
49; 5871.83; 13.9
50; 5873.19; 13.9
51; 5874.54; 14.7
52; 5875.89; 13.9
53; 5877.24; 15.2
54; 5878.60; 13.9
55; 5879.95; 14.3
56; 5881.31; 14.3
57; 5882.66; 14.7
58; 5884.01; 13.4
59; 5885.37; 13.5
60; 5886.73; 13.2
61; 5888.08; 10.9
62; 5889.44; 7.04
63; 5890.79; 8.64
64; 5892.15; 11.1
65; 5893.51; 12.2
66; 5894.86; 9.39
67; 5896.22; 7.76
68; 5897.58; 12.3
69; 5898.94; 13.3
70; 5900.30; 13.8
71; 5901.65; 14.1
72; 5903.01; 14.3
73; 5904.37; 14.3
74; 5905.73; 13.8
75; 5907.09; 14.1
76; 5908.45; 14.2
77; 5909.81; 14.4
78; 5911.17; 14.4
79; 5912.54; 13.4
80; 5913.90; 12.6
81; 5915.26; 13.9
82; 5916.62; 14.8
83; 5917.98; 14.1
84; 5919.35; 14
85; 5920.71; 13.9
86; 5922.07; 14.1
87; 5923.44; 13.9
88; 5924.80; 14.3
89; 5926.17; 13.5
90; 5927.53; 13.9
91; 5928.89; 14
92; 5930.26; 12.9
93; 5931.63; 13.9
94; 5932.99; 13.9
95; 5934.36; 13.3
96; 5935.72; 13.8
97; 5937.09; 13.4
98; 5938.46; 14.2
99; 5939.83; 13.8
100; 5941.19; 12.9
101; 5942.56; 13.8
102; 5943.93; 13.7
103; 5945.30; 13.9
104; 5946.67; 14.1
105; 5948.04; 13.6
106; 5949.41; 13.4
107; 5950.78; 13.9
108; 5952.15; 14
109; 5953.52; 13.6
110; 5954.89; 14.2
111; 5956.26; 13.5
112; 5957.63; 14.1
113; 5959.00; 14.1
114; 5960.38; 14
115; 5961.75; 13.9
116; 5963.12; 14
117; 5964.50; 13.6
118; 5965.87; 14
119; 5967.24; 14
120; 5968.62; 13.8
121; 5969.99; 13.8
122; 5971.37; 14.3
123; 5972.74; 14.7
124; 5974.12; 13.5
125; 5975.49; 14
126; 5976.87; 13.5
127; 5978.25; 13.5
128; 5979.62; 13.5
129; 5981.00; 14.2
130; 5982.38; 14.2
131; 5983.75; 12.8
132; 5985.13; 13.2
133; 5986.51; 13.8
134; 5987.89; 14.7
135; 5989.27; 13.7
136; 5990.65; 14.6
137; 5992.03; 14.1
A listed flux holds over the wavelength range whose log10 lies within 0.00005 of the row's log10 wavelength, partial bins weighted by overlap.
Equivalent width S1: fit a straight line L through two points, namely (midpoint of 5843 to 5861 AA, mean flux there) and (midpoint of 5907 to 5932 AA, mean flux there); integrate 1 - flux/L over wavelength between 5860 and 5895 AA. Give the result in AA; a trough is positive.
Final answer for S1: 2.2 AA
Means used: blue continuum 13.9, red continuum 13.9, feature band 13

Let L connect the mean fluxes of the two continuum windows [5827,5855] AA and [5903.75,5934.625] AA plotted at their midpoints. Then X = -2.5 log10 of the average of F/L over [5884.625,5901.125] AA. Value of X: 0.25 mag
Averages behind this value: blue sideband 14.3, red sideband 13.9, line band 11.1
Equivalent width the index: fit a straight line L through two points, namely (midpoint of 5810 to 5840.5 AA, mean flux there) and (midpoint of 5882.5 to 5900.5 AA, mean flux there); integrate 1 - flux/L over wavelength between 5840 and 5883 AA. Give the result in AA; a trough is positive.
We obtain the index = -4.5 AA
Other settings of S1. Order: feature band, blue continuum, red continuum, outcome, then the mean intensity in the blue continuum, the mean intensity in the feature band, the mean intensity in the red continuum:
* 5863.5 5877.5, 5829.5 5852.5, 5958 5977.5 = 0.3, 14.3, 13.9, 13.9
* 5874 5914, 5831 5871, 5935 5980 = 2.9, 14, 12.9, 13.8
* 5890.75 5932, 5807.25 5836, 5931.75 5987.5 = 1.8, 14.1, 13.3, 13.8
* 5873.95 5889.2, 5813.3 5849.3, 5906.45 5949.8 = 0.4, 14.2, 13.6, 13.8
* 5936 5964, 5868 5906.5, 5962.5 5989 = -0.5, 12.8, 13.8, 13.8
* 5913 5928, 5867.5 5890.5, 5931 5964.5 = -0.3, 13.3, 13.9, 13.8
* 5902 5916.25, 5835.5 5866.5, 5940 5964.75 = -0.1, 13.9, 14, 13.8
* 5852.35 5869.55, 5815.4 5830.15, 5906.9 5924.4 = 0.6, 14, 13.5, 14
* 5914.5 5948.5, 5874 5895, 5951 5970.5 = -1.1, 12.6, 13.8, 13.9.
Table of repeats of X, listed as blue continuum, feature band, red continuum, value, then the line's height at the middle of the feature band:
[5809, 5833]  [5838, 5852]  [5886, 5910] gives -0.07 mag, 13.4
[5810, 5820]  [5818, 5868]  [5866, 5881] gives 0.00 mag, 14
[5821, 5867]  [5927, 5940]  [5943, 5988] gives 0.01 mag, 13.9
